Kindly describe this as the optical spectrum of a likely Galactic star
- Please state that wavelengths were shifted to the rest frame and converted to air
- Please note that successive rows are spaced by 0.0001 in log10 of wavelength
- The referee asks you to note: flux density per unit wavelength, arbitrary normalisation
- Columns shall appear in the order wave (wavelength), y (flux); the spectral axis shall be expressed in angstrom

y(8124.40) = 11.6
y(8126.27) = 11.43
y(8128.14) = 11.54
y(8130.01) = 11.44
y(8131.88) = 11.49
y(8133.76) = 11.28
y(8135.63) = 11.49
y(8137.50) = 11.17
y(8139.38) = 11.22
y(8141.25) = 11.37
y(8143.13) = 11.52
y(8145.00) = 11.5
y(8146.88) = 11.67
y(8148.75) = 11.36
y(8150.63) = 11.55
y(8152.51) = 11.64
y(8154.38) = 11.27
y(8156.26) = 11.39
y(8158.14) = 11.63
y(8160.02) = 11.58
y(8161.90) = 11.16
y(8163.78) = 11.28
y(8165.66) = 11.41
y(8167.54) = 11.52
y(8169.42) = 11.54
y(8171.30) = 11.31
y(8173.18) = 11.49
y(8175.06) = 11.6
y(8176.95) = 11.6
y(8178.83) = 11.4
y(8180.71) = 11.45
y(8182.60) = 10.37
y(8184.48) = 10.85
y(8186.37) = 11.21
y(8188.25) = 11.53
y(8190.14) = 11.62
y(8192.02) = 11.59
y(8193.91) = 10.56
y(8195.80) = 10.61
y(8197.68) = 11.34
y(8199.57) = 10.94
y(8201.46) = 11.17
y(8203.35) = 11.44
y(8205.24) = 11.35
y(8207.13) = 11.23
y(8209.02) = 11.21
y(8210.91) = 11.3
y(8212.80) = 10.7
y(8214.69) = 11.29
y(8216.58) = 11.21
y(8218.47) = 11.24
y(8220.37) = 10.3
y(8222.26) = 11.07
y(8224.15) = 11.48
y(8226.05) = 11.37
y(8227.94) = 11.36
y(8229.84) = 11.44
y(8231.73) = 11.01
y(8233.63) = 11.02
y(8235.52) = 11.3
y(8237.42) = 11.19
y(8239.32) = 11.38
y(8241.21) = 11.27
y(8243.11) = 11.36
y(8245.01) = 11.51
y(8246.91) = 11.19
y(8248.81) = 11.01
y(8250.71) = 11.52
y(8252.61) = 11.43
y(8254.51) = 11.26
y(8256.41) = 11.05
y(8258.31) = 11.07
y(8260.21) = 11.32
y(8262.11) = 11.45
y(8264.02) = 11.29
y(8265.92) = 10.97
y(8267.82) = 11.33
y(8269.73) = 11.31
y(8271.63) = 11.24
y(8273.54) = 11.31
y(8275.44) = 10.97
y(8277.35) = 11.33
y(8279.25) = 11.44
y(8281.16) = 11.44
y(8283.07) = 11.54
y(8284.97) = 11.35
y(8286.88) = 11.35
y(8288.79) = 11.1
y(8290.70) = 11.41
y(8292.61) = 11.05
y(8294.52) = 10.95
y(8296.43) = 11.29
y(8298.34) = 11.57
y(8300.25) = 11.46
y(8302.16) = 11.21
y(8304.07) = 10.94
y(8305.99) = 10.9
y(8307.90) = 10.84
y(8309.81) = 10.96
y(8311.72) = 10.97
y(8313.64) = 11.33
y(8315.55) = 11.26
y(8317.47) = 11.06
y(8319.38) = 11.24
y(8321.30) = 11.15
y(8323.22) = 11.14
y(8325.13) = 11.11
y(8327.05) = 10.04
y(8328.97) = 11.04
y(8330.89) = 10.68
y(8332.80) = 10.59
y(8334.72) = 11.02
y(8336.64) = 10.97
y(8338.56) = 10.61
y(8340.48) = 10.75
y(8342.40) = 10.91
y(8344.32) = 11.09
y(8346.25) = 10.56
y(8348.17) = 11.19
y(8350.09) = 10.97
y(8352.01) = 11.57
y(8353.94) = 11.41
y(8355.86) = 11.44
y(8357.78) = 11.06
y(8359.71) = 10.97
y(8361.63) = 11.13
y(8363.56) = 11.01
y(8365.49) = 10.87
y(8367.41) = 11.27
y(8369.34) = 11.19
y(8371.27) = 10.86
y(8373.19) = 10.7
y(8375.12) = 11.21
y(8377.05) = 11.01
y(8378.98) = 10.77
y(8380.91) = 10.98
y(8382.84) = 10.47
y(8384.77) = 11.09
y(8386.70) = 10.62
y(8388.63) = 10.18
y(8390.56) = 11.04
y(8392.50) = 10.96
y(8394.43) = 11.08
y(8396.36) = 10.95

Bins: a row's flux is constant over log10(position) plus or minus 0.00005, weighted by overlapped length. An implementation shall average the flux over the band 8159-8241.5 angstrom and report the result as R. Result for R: 11.2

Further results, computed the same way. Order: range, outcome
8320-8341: 10.8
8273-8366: 11.1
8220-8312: 11.2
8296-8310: 11.2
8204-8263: 11.2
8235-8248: 11.3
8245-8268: 11.3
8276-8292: 11.4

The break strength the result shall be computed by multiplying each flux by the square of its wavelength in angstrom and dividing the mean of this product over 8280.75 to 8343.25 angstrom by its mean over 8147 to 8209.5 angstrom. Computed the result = 1.0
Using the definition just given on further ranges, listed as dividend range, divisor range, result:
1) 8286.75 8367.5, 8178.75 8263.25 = 1.01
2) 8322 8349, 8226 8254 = 0.98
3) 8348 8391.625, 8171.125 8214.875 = 1.02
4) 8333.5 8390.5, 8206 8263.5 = 1.01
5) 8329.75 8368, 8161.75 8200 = 1.02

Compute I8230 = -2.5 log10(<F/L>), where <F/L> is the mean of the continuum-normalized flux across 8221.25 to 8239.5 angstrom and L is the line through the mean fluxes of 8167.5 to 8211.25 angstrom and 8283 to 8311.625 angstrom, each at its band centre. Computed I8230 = 0.00 mag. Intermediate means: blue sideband 11.3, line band 11.3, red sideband 11.2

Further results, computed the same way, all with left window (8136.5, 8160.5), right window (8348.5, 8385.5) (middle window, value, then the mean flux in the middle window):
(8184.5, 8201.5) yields 0.02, 11.2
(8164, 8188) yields 0.01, 11.3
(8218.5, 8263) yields 0.00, 11.2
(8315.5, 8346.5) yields 0.02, 10.9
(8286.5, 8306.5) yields 0.00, 11.2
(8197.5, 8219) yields 0.01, 11.2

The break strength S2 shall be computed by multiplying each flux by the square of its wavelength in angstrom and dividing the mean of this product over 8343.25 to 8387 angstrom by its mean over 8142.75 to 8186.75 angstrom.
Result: 1.0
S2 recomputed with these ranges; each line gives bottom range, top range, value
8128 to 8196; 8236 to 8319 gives 1.02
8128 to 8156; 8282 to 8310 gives 1.02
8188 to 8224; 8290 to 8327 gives 1.02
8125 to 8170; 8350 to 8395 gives 1.02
